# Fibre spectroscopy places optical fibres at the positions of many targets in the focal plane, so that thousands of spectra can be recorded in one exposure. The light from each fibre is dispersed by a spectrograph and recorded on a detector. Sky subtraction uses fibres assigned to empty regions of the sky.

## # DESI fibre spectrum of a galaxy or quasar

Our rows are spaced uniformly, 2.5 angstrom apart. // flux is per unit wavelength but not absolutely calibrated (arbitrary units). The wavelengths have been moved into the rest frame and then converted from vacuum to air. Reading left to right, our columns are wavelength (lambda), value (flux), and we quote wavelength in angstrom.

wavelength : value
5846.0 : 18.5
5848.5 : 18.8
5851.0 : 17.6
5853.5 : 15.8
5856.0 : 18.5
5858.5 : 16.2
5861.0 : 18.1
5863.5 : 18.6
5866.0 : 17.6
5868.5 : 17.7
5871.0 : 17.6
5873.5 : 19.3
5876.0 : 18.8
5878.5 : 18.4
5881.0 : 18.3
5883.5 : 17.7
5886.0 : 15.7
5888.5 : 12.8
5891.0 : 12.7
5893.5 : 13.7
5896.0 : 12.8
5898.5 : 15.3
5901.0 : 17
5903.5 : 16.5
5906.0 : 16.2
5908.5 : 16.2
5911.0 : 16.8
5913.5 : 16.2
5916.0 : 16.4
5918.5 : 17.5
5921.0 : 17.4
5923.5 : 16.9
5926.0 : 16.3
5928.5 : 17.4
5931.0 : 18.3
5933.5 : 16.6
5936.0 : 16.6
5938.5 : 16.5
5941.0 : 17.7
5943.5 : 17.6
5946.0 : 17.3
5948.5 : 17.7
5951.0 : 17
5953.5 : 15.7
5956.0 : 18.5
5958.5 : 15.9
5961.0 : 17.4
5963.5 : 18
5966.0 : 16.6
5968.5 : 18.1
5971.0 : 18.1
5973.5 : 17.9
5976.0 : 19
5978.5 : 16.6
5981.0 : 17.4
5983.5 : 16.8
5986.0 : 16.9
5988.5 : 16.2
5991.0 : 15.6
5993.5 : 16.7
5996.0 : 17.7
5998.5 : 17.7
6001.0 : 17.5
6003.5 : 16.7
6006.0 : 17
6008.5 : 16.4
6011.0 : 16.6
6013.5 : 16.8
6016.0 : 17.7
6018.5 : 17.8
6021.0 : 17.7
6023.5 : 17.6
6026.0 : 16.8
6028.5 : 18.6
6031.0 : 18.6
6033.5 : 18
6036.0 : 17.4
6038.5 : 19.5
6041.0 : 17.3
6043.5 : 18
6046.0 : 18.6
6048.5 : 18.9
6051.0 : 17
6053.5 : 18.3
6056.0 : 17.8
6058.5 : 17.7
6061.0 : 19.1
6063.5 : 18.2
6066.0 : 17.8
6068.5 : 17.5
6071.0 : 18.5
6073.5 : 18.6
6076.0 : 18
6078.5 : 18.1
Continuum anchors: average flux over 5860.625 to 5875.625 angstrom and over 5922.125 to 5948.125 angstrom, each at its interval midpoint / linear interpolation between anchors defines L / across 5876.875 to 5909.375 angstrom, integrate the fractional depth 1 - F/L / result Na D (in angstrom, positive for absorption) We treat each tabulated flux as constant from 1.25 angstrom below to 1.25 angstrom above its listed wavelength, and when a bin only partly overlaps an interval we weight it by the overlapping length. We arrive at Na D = 3.9 angstrom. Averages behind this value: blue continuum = 18.2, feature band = 15.7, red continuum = 17.1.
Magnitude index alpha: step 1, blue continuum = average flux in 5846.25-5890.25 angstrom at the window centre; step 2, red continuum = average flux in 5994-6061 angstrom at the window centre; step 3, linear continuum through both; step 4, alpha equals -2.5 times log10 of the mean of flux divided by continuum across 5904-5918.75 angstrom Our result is 0.07 mag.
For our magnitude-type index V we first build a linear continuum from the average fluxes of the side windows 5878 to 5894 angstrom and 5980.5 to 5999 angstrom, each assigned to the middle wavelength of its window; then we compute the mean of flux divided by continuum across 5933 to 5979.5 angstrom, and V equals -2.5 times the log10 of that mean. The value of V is -0.06 mag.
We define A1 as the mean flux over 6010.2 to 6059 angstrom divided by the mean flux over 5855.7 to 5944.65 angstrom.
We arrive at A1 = 1.1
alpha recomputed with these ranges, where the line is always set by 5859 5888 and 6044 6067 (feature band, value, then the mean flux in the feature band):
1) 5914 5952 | 0.05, 17.1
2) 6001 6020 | 0.06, 17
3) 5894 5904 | 0.18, 15.2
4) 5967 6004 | 0.05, 17.3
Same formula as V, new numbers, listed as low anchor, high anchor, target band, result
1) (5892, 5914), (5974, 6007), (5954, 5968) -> -0.04 mag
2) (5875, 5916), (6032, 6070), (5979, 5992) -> 0.04 mag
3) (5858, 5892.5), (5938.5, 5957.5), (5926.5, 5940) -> 0.01 mag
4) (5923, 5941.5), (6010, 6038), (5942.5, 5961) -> 0.00 mag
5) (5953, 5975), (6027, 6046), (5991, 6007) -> 0.04 mag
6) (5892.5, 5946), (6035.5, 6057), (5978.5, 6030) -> 0.03 mag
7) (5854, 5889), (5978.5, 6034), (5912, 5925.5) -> 0.04 mag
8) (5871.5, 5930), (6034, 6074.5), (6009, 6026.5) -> 0.03 mag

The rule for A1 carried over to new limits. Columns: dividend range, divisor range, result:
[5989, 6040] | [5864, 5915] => 1.06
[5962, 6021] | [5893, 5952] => 1.04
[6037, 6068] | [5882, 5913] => 1.18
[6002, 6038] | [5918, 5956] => 1.02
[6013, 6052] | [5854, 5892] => 1.04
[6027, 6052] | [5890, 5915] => 1.18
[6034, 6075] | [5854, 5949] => 1.08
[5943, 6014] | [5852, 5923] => 1.03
